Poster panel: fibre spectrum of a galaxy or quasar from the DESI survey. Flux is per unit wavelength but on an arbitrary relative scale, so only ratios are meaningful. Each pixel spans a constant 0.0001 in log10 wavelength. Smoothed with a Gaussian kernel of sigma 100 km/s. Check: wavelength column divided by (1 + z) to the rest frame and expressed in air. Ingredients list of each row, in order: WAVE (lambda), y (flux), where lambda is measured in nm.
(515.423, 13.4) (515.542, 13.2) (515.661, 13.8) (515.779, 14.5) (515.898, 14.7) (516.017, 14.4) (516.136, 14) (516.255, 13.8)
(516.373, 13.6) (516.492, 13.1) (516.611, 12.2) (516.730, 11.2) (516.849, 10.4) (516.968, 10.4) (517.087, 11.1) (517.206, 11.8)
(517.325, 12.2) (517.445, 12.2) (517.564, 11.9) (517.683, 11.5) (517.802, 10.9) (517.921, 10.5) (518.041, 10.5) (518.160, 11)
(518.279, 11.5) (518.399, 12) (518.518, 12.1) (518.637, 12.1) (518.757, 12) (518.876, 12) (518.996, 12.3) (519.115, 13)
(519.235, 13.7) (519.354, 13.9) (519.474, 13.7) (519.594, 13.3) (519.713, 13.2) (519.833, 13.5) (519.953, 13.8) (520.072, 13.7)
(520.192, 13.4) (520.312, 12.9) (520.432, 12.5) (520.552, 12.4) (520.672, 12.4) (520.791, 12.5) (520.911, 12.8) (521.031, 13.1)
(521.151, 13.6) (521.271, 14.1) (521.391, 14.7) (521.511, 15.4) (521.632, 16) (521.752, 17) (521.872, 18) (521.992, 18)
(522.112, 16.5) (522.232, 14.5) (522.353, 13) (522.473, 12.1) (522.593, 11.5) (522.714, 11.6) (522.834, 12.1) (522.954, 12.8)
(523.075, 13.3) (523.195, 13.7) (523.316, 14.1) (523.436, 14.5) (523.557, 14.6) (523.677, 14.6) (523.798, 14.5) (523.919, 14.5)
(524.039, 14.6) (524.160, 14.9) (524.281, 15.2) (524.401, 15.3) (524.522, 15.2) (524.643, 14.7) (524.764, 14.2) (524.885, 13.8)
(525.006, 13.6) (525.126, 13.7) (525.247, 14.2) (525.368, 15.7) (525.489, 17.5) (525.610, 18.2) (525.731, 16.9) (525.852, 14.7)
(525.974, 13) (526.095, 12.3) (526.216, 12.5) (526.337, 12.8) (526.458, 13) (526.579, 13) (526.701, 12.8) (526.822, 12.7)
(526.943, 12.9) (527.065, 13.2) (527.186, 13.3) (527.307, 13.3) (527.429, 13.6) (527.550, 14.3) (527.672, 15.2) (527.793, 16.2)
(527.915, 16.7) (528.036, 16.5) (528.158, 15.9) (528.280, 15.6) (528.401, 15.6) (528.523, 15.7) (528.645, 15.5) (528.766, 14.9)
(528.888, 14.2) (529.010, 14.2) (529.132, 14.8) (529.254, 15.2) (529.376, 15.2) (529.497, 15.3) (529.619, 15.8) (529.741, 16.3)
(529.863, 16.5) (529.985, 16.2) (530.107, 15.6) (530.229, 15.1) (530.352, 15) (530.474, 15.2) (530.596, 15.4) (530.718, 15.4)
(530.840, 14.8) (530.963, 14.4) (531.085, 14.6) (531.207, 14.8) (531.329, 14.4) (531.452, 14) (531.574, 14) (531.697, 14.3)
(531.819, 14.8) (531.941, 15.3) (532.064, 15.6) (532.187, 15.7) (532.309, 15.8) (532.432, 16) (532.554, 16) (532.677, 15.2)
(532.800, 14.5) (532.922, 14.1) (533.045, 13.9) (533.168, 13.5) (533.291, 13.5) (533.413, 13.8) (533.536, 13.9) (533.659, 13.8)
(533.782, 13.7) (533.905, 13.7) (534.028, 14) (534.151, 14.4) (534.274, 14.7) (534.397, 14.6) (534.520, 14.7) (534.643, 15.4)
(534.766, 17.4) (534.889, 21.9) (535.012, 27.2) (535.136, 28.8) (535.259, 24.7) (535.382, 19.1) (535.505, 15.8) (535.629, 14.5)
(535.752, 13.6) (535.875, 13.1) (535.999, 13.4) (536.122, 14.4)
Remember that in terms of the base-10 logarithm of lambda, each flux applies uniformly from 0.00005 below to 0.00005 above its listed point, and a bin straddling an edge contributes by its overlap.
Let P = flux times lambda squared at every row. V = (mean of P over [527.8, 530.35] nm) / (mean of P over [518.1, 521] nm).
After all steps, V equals 1.26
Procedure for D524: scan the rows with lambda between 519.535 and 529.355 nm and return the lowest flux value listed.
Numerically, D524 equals 11.5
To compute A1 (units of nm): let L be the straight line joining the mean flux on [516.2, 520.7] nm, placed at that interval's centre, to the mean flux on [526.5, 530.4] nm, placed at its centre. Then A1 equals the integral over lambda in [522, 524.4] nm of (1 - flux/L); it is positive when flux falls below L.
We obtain -0.07 nm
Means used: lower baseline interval 12.3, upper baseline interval 14.9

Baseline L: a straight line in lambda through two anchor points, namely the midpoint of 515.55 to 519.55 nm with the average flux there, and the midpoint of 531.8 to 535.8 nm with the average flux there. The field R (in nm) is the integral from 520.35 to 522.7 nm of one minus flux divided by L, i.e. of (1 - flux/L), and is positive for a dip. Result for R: -0.15 nm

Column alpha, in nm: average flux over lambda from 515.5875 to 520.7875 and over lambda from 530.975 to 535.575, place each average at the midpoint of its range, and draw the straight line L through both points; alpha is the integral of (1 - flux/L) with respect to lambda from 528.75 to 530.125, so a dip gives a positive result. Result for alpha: -0.02 nm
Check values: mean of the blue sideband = 12.5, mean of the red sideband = 16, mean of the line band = 15.4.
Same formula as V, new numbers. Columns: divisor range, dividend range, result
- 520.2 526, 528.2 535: 1.09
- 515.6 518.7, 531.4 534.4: 1.26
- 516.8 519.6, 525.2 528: 1.24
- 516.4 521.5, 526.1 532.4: 1.23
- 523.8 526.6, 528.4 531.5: 1.06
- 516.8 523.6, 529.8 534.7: 1.18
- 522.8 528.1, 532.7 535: 1.09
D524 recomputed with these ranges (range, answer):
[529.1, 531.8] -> 14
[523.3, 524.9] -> 13.8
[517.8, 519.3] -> 10.5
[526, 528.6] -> 12.3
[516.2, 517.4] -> 10.4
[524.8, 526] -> 13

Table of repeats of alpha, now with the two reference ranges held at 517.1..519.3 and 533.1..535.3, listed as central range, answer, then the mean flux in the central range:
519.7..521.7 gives -0.15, 13.5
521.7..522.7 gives -0.14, 14.9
